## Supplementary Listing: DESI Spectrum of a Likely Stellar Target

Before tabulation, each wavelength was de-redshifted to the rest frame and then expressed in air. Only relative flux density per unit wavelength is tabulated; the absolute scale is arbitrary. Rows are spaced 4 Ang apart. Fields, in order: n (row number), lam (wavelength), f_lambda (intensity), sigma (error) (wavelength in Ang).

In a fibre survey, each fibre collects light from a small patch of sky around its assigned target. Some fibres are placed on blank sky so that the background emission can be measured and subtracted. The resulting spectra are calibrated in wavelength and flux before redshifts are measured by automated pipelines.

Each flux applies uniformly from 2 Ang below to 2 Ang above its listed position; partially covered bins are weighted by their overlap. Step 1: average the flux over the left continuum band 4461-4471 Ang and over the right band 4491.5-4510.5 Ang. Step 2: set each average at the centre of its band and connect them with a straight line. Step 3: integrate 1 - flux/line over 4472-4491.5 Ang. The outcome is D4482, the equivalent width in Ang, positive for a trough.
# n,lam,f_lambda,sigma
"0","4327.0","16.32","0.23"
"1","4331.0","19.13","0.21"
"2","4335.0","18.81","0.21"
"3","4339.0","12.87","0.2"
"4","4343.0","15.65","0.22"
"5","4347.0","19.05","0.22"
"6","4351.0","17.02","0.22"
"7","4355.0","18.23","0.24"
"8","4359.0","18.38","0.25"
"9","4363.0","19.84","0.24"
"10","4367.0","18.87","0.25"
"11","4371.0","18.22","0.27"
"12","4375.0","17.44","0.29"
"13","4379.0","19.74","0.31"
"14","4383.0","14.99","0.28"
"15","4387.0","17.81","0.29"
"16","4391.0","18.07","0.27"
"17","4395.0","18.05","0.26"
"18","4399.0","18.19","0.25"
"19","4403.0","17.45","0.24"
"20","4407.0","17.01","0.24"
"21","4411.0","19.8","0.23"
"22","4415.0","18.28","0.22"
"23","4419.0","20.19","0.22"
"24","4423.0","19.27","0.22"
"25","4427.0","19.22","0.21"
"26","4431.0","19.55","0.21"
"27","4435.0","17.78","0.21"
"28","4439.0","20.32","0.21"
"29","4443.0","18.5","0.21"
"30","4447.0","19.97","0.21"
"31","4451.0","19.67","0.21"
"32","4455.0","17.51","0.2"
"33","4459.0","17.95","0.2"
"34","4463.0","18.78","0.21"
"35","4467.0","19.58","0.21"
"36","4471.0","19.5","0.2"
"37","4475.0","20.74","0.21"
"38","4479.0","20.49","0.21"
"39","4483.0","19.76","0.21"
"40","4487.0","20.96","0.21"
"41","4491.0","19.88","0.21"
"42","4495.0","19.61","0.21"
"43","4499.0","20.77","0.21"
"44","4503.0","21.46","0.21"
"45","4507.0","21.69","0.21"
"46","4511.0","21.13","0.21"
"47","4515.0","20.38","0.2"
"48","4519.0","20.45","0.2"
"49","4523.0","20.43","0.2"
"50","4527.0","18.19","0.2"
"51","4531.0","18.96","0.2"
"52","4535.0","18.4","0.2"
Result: -0.40 Ang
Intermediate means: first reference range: 19.2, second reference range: 20.8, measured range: 20.4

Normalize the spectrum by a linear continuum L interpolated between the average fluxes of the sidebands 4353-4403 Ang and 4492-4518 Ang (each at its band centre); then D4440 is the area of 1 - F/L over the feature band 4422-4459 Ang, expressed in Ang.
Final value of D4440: 0.8 Ang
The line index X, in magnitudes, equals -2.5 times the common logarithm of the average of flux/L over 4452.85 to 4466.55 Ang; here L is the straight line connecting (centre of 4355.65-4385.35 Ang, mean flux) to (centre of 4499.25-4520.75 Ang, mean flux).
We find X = 0.10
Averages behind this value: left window 18.2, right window 21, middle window 18.3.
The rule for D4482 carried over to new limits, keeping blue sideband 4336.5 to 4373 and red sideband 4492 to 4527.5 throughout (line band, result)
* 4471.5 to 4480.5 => -0.2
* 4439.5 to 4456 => 0.2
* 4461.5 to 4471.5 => 0.2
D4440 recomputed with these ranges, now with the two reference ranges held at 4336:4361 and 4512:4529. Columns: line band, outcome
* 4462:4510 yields -2.42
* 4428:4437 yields -0.16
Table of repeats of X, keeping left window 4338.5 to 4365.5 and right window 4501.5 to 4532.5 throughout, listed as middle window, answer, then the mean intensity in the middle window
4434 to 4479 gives 0.01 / 19.2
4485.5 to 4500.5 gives -0.02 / 20.3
